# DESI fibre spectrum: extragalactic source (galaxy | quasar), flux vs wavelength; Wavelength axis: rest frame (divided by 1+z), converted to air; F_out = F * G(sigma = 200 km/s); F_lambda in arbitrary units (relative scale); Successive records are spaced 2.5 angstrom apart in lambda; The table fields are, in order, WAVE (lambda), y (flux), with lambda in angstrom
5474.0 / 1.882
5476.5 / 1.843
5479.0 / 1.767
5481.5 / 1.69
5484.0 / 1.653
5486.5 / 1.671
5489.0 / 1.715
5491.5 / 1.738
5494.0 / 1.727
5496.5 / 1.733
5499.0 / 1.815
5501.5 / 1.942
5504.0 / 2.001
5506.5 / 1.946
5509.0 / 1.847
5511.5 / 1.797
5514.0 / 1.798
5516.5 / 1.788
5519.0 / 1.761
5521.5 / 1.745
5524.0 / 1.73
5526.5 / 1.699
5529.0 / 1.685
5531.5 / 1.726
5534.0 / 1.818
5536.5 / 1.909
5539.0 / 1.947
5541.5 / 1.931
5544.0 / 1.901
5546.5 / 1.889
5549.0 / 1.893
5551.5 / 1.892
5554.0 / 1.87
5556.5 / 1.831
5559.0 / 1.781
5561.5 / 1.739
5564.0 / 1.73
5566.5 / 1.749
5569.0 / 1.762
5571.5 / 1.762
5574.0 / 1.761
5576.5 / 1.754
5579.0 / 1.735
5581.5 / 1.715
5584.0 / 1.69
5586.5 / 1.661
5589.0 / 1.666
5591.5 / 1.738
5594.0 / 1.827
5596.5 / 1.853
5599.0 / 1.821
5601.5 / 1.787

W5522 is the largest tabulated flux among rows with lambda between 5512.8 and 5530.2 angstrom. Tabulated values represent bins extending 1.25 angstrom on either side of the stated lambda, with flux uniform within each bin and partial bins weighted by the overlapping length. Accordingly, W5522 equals 1.798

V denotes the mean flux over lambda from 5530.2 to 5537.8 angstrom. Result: 1.82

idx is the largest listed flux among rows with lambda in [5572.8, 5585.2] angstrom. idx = 1.761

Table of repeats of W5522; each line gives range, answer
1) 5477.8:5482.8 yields 1.767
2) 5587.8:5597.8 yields 1.853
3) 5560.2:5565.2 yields 1.739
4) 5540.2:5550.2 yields 1.931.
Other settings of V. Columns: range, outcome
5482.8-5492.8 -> 1.69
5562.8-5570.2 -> 1.75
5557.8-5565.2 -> 1.75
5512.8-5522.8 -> 1.77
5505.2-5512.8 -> 1.86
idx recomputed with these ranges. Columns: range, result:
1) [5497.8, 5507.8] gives 2.001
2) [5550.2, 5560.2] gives 1.892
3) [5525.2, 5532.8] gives 1.726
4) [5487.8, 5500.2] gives 1.815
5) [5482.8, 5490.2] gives 1.715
